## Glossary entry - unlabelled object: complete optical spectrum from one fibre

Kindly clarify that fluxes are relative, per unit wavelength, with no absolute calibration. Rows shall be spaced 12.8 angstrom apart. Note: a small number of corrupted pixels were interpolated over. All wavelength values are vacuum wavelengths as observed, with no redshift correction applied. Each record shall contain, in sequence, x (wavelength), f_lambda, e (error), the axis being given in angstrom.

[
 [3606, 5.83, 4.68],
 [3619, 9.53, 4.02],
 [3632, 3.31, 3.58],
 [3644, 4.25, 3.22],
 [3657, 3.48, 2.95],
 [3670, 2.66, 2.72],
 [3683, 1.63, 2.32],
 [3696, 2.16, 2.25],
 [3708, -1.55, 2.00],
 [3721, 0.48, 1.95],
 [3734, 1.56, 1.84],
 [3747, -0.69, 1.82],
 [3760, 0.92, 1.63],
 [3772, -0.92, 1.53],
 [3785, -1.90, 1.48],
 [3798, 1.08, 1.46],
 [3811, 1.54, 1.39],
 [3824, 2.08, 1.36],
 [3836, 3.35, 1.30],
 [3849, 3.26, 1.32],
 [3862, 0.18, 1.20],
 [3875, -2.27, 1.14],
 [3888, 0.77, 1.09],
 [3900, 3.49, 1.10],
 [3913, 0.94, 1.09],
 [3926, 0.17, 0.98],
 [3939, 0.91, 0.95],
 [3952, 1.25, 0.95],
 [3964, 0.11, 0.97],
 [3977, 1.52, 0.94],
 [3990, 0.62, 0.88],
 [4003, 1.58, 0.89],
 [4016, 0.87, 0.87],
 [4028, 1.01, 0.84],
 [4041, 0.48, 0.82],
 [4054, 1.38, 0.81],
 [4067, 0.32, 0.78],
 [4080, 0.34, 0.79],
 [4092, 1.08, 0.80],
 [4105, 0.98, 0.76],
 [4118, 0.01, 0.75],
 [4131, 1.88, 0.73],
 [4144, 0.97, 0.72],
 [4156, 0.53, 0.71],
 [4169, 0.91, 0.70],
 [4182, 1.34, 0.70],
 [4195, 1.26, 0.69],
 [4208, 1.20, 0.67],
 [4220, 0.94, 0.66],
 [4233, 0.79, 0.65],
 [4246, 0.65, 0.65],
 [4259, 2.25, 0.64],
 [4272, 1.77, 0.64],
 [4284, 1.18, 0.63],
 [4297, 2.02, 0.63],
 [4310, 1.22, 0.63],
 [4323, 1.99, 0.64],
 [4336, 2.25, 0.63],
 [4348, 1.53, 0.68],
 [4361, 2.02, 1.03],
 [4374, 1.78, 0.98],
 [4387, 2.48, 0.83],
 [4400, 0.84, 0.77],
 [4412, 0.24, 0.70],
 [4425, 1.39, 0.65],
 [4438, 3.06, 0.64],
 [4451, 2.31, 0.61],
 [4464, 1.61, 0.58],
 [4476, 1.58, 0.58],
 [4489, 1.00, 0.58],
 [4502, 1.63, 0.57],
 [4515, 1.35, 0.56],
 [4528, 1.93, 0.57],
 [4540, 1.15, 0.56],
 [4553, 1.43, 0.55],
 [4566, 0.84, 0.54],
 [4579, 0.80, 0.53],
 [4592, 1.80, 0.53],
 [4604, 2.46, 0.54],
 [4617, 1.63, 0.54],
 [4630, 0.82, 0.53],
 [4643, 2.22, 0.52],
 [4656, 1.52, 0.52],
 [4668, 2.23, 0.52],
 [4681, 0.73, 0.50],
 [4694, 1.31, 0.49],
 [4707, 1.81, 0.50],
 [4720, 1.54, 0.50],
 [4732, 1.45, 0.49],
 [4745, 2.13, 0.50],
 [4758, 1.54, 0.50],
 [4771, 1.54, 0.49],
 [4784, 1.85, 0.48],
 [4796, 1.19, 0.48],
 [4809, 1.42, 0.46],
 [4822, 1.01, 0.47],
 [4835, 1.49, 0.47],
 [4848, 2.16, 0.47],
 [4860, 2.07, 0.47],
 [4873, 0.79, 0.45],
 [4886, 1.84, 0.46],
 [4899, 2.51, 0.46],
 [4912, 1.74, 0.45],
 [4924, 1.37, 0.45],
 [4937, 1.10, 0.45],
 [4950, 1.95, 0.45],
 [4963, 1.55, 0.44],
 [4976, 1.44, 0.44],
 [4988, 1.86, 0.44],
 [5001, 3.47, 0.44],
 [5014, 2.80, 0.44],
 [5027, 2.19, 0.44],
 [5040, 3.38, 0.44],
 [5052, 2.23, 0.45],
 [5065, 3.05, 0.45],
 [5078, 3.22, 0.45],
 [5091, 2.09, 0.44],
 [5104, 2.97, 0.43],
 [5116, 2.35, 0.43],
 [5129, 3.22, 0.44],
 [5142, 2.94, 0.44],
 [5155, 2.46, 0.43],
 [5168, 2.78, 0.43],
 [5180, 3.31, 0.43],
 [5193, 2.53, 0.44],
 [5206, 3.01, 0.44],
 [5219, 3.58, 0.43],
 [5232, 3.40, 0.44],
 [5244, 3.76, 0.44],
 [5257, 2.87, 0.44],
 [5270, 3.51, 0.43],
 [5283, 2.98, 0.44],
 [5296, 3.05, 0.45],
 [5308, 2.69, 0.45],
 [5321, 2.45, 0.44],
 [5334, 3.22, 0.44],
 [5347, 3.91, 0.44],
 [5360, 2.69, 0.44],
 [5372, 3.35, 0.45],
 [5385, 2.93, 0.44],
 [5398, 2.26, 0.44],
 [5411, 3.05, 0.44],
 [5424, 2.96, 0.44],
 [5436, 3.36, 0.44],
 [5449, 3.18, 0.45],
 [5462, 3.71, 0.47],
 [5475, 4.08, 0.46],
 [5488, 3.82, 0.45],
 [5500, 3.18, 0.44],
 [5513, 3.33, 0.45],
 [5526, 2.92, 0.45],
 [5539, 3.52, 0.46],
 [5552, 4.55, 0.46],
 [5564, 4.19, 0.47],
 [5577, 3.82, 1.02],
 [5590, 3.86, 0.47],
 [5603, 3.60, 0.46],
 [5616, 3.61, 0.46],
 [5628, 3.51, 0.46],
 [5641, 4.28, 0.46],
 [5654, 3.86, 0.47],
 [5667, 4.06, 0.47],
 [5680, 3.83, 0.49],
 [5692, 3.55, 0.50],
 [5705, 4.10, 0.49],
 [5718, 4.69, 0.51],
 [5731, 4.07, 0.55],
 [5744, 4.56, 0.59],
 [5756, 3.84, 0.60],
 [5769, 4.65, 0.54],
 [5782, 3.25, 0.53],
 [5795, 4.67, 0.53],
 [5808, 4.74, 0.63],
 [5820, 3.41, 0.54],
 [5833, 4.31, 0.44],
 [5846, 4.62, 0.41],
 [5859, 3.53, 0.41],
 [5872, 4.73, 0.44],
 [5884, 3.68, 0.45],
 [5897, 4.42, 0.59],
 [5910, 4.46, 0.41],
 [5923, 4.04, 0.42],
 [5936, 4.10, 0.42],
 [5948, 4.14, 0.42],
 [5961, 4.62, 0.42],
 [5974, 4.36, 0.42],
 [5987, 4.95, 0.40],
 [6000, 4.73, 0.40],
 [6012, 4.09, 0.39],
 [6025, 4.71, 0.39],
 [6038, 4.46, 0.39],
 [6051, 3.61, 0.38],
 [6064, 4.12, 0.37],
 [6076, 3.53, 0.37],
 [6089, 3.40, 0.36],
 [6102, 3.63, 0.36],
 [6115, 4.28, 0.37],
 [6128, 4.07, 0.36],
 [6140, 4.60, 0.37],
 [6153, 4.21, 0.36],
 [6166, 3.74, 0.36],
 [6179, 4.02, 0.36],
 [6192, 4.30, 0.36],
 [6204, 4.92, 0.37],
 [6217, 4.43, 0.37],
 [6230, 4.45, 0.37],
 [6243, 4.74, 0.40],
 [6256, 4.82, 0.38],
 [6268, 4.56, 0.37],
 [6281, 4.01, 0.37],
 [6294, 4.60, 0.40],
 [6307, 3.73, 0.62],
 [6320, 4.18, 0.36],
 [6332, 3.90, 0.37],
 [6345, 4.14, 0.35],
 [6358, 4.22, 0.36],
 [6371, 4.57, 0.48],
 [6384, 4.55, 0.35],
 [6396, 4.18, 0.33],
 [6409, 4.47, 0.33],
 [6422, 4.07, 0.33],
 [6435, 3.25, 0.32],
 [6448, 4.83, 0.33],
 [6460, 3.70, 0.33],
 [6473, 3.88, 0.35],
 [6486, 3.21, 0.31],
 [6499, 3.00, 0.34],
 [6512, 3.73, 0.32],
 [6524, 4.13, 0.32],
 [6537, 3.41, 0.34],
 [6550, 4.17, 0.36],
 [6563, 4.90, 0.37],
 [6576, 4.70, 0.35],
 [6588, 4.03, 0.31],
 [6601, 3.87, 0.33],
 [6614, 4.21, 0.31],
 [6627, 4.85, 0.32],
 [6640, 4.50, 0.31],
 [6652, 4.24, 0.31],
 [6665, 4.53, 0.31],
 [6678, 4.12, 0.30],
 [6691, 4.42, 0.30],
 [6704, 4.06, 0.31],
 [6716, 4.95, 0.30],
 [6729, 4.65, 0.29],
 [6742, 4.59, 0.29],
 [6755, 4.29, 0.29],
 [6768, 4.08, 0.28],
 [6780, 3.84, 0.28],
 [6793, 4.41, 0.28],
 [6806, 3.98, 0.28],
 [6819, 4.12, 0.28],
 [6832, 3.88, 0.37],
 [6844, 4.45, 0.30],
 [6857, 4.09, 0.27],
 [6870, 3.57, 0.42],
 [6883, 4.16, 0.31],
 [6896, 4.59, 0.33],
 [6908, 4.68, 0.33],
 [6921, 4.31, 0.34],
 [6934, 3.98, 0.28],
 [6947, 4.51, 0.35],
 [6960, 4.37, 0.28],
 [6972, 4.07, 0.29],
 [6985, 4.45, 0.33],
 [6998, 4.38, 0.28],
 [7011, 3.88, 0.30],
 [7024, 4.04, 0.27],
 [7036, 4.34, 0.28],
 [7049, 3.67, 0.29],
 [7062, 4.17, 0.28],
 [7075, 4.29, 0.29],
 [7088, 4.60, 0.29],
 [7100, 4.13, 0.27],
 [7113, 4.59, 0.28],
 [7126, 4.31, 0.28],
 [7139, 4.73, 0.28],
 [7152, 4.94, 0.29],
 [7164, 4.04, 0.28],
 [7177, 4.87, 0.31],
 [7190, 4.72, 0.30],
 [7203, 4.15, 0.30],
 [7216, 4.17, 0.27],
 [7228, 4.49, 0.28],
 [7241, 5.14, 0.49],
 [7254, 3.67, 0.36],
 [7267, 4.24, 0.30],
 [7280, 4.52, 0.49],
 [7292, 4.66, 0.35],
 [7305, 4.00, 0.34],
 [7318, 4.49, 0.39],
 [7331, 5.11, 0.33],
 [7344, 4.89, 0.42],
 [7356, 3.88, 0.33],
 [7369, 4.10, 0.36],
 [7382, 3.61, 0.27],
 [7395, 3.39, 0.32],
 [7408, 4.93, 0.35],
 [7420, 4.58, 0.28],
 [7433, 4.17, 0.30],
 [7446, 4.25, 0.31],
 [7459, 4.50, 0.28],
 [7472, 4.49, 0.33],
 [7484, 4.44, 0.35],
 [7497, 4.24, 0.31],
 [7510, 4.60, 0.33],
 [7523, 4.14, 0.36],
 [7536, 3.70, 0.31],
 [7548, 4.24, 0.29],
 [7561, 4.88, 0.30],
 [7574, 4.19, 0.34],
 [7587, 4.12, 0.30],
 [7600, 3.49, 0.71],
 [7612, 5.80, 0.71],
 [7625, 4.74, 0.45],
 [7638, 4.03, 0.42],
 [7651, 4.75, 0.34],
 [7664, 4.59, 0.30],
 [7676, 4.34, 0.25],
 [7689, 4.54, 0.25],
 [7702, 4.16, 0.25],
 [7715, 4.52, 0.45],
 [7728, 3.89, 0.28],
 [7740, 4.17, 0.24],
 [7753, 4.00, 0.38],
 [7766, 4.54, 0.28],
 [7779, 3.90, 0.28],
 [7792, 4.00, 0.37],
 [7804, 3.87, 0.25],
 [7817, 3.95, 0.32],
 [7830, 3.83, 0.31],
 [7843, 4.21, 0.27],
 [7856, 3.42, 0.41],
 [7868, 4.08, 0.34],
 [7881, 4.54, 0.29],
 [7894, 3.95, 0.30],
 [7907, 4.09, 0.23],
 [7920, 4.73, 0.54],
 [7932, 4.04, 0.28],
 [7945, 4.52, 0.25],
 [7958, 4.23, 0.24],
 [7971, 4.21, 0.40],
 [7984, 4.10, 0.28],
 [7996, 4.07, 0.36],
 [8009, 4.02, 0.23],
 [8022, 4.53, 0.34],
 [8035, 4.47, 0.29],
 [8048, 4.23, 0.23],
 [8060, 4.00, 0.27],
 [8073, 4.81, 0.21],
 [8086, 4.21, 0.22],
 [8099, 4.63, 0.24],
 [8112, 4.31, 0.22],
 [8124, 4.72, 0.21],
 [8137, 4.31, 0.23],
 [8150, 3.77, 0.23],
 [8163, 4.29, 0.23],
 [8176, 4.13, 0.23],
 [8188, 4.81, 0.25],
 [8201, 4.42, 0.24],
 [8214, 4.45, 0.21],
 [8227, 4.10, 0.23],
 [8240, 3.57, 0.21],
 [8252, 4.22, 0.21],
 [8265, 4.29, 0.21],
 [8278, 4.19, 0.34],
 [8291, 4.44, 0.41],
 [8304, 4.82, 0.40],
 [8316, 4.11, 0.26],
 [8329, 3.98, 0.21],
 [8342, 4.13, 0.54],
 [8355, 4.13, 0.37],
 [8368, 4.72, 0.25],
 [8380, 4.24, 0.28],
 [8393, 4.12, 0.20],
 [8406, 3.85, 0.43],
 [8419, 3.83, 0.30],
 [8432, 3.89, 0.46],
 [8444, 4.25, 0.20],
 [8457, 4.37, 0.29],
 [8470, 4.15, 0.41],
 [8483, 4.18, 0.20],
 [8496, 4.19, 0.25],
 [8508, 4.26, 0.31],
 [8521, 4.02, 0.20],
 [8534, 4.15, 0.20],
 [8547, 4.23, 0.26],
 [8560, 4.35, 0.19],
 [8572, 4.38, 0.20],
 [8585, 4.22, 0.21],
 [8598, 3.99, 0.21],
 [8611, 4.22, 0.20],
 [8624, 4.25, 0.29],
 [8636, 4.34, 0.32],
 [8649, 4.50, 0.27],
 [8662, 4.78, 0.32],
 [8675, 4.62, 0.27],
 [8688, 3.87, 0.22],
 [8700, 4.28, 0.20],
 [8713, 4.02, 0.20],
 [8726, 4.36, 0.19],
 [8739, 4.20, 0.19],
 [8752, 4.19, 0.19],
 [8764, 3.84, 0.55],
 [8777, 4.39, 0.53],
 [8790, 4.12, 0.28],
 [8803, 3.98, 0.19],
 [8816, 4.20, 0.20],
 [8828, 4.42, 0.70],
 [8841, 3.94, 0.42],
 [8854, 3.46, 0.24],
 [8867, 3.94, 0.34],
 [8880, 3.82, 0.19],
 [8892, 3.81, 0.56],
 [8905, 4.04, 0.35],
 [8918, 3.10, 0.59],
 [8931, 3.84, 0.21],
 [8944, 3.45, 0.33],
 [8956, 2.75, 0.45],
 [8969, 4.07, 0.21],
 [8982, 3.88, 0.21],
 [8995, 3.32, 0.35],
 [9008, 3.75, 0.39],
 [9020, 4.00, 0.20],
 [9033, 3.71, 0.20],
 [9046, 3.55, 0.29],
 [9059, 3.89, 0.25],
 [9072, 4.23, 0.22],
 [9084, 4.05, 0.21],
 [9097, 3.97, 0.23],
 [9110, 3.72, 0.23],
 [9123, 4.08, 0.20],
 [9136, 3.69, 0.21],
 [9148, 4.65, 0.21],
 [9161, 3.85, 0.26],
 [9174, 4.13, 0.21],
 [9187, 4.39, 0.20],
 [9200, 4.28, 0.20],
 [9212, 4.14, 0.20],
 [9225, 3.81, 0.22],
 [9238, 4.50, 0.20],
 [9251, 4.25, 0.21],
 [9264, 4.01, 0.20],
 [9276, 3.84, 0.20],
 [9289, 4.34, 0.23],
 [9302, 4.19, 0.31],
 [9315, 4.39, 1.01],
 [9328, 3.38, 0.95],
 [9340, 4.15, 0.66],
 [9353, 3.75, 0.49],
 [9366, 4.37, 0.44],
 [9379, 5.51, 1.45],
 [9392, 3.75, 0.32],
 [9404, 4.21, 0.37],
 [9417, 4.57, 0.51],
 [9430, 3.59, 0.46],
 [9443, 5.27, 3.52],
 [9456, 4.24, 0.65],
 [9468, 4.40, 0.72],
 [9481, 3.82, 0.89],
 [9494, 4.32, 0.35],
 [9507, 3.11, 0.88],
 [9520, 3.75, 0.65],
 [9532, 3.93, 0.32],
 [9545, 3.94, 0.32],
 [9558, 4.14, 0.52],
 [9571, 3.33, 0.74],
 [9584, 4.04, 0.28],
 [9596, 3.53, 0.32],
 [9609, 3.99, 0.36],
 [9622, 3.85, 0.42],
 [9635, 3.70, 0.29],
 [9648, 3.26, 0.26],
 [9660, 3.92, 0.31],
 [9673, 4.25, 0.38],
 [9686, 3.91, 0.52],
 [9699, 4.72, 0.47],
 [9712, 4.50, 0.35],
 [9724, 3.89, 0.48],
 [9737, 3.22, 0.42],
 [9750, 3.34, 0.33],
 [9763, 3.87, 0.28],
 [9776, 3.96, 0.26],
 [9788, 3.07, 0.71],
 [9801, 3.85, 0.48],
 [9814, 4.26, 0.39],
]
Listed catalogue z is 0.254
